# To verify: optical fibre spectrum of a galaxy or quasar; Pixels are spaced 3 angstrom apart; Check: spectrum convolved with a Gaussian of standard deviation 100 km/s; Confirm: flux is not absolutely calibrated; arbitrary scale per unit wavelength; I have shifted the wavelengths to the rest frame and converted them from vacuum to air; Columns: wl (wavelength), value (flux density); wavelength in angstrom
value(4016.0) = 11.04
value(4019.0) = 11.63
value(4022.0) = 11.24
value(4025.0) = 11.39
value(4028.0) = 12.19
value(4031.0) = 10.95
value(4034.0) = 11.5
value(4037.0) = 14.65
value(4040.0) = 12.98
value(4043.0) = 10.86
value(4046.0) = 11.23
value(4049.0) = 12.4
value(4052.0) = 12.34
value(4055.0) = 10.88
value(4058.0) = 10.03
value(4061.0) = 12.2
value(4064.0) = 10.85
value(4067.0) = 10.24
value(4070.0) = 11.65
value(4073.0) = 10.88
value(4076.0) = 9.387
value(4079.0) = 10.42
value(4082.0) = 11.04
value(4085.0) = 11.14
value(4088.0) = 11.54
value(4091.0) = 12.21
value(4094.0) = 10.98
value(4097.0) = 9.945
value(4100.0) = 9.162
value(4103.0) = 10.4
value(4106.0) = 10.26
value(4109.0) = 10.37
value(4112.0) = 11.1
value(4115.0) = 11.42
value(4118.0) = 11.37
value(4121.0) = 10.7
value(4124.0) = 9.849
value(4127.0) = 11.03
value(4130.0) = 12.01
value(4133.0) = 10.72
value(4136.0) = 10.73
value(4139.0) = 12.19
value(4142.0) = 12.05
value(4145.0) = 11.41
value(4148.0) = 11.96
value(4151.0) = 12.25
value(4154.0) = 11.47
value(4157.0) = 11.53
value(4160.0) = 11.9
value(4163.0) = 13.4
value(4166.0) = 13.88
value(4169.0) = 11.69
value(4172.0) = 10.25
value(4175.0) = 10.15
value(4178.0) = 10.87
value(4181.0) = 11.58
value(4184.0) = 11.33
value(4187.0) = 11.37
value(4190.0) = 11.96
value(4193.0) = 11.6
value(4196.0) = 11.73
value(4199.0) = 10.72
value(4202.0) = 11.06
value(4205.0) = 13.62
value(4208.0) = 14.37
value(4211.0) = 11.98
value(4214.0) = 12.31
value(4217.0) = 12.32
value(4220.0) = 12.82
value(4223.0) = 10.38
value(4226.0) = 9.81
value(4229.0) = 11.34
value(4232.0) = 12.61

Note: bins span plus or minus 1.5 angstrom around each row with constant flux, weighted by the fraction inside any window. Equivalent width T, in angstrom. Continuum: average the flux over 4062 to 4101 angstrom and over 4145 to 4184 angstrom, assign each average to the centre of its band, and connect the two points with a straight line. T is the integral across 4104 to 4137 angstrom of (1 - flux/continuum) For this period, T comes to 1.0 angstrom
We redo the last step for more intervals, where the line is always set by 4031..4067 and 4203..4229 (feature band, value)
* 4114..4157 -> 2.0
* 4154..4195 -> 1.3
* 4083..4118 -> 3.1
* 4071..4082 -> 1.3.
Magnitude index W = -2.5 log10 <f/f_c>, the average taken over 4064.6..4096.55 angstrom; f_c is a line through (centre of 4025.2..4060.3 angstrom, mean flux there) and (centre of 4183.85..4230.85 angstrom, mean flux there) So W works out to 0.09 mag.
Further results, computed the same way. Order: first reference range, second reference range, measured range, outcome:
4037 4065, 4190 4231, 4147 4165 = -0.03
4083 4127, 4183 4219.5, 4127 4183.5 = -0.02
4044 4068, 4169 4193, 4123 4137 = 0.03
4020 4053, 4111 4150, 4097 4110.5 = 0.15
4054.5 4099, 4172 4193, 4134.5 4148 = -0.06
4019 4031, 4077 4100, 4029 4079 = -0.02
